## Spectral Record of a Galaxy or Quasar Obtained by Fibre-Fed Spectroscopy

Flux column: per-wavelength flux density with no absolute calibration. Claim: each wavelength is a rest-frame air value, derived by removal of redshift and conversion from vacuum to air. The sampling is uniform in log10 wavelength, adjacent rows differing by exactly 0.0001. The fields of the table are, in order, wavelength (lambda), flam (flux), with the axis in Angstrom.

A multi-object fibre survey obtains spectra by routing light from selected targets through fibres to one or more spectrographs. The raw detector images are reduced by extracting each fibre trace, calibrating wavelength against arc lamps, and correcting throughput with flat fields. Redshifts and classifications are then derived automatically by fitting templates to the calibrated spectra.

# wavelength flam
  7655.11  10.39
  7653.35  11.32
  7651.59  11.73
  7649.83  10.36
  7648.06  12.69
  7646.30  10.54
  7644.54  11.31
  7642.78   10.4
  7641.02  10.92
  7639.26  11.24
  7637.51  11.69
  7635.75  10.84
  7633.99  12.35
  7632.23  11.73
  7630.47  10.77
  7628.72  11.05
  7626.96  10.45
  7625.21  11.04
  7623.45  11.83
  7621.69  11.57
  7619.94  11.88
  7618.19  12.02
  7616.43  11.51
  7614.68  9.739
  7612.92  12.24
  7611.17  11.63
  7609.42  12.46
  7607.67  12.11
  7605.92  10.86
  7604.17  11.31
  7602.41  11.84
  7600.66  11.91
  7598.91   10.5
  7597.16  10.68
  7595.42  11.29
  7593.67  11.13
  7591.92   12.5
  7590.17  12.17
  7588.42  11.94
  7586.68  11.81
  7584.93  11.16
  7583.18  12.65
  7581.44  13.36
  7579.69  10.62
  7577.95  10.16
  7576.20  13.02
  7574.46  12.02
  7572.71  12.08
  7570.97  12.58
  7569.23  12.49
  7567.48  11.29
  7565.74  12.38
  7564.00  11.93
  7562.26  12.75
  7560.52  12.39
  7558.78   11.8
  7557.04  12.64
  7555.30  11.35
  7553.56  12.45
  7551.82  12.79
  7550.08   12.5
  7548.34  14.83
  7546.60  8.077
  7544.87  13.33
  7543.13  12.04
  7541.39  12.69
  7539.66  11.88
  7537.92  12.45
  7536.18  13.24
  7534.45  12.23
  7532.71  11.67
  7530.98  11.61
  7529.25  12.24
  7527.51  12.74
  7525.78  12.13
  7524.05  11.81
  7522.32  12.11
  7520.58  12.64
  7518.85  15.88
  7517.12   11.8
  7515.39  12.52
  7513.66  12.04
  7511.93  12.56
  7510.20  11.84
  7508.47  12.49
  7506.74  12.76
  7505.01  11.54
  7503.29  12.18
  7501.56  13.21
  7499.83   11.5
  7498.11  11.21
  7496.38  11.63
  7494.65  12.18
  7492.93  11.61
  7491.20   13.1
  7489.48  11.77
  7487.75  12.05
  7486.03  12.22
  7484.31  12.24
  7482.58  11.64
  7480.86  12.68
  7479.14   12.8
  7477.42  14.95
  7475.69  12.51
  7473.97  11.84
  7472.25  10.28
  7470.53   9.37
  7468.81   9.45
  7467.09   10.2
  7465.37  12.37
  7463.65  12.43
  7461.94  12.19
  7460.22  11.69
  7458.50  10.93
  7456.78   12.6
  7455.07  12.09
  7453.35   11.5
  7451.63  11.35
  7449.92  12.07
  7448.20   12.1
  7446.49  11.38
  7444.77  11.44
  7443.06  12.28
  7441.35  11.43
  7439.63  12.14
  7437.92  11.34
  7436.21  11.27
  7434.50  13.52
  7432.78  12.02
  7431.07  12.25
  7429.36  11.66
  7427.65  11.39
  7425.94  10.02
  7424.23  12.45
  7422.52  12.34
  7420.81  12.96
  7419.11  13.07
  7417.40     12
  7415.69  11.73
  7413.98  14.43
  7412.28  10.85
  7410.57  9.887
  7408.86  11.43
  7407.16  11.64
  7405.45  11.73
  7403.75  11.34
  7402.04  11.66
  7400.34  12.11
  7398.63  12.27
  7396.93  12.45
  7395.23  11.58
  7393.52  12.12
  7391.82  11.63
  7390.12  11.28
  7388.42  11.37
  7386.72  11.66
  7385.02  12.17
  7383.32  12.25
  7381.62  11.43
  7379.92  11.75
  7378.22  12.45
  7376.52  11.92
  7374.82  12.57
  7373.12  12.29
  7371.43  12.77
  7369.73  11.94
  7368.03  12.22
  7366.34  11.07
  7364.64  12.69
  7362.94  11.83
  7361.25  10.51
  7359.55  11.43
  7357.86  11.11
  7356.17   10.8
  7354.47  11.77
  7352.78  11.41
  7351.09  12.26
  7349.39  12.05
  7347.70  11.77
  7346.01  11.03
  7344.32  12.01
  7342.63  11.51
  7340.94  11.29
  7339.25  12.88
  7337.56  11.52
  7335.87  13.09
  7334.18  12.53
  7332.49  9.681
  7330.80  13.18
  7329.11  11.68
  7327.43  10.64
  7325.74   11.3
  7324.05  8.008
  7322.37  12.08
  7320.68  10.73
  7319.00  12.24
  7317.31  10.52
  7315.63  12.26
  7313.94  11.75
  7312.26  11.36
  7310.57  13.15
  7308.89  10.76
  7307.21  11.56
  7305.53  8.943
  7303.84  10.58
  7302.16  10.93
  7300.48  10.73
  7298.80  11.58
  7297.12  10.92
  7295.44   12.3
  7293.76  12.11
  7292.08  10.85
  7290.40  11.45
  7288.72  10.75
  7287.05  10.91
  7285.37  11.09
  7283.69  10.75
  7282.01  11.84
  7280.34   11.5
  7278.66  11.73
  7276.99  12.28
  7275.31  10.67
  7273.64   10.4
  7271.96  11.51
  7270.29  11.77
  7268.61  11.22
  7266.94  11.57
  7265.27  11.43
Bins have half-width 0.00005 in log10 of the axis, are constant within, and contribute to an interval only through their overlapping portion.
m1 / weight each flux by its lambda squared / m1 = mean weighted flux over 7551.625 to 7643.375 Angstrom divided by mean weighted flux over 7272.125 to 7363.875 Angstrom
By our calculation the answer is 1.1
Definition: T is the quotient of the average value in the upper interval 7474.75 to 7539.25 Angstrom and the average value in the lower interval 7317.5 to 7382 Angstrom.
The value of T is 1.1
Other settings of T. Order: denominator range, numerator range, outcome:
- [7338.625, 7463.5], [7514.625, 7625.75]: 1.01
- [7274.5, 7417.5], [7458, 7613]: 1.04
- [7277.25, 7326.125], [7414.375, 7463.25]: 1.06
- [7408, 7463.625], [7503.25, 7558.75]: 1.04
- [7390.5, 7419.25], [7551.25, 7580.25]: 1.02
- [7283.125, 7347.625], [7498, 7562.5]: 1.09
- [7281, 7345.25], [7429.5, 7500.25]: 1.04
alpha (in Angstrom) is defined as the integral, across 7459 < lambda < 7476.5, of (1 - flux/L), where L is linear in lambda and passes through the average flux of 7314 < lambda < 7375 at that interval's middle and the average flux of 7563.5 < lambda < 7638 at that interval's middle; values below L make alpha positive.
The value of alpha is 0.6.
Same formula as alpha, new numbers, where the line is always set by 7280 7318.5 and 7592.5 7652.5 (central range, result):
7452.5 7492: -1.97 Angstrom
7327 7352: -1.26 Angstrom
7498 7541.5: -4.01 Angstrom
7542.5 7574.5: -2.47 Angstrom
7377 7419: -2.03 Angstrom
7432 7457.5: -1.37 Angstrom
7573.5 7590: -0.78 Angstrom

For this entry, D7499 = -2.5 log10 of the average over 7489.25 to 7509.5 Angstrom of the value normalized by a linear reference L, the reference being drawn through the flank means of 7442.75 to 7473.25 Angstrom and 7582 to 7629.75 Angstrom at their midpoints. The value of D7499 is -0.06 mag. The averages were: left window 11.4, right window 11.5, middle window 12.1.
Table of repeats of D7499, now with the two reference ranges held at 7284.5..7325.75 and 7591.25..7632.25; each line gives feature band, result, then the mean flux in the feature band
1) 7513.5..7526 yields -0.122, 12.7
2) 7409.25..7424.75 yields -0.085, 12.2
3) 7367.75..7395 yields -0.071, 12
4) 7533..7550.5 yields -0.087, 12.3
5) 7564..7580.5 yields -0.045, 11.9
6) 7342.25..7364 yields -0.031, 11.5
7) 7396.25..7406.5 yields -0.064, 11.9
